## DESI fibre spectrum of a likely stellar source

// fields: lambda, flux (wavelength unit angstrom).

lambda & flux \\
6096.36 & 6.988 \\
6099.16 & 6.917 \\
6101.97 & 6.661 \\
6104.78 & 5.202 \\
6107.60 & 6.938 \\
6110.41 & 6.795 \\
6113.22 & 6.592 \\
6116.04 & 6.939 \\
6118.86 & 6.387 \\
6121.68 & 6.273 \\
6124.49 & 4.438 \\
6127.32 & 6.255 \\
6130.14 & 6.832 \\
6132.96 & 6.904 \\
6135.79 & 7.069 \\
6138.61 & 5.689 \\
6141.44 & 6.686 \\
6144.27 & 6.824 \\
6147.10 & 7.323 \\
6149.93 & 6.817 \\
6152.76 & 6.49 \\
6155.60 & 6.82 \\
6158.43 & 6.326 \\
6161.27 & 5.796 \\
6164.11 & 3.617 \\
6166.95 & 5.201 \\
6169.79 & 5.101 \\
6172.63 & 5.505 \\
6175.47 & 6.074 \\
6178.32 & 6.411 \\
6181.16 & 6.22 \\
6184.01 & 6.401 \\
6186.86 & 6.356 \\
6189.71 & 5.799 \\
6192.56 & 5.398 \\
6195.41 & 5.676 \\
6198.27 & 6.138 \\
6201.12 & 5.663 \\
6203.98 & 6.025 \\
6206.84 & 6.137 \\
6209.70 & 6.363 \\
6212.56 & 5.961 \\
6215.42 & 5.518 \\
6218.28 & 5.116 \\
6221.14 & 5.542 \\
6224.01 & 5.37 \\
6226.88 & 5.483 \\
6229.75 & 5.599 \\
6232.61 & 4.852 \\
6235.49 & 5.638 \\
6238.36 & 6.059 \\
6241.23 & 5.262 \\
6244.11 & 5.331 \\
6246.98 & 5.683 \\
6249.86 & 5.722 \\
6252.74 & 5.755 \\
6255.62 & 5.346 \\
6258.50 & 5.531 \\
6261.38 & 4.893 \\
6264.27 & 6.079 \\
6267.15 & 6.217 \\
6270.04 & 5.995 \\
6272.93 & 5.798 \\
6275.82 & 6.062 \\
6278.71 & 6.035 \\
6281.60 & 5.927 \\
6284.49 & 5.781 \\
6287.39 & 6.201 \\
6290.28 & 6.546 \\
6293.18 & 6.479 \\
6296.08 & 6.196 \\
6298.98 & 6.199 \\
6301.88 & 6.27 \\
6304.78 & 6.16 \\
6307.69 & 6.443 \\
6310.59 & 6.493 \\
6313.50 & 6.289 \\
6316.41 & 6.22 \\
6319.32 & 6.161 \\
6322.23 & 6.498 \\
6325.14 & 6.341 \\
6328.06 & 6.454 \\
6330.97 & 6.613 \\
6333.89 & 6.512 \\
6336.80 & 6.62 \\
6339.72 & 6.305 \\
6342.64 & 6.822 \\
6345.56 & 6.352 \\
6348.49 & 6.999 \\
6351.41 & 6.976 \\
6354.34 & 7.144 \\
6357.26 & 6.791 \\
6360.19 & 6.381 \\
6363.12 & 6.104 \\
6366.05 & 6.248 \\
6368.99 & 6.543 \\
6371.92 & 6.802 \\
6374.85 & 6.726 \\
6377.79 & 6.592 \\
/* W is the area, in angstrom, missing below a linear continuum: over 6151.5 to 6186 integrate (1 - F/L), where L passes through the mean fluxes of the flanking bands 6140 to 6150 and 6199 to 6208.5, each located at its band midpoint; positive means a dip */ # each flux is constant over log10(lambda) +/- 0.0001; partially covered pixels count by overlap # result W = 3.66 angstrom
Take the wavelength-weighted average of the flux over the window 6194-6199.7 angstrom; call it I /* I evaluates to 5.91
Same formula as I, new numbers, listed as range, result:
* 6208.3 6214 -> 6.16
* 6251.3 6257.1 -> 5.55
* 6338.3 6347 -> 6.5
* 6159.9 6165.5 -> 4.7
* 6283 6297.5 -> 6.24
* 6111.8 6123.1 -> 6.55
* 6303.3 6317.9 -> 6.32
